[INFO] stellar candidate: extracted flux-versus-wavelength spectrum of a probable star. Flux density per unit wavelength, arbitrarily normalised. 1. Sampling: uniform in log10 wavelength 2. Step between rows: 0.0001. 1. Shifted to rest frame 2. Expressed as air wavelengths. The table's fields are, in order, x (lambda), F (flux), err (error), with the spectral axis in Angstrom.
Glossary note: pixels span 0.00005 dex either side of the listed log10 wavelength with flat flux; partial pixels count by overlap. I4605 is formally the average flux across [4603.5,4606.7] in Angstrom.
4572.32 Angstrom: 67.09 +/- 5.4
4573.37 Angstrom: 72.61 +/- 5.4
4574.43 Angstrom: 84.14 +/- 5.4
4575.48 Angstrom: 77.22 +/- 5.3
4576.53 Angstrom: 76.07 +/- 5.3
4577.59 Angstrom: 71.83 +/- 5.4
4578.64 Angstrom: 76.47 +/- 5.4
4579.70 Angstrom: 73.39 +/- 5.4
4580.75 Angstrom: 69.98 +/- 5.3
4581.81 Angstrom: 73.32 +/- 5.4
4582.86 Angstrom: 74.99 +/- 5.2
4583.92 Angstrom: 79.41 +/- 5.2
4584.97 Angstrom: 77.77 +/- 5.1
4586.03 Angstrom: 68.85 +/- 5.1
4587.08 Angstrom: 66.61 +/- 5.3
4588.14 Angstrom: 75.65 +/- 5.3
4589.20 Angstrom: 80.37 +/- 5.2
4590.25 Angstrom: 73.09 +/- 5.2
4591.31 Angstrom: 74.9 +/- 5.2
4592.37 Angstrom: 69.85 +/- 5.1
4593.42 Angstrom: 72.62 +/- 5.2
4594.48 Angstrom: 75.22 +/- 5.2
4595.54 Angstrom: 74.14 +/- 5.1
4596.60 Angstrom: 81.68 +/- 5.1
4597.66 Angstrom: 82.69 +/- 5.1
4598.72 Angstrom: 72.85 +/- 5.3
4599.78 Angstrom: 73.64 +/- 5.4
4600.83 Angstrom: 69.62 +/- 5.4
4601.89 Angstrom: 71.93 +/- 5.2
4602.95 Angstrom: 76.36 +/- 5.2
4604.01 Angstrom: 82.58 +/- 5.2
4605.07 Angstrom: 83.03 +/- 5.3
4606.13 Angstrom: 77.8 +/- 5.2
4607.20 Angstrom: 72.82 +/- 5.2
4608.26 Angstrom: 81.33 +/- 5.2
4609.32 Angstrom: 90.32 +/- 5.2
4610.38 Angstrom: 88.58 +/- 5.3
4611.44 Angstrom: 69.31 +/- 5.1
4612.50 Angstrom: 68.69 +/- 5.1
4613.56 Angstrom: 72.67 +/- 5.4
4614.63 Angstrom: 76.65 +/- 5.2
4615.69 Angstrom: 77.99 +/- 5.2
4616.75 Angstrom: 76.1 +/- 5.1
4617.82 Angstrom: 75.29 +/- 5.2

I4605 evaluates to 80.8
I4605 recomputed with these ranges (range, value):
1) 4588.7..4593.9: 74.3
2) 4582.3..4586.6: 75.3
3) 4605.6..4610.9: 82.1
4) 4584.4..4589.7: 73.9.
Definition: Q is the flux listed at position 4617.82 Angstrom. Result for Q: 75.29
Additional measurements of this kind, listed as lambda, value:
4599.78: 73.64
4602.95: 76.36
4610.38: 88.58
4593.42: 72.62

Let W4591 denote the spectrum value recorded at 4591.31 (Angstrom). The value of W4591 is 74.9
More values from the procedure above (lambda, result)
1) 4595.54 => 74.14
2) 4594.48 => 75.22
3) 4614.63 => 76.65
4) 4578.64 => 76.47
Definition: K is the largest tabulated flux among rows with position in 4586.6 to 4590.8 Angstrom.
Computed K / 80.37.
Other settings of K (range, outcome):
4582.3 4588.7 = 79.41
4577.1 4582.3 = 76.47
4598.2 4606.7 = 83.03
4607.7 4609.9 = 90.32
